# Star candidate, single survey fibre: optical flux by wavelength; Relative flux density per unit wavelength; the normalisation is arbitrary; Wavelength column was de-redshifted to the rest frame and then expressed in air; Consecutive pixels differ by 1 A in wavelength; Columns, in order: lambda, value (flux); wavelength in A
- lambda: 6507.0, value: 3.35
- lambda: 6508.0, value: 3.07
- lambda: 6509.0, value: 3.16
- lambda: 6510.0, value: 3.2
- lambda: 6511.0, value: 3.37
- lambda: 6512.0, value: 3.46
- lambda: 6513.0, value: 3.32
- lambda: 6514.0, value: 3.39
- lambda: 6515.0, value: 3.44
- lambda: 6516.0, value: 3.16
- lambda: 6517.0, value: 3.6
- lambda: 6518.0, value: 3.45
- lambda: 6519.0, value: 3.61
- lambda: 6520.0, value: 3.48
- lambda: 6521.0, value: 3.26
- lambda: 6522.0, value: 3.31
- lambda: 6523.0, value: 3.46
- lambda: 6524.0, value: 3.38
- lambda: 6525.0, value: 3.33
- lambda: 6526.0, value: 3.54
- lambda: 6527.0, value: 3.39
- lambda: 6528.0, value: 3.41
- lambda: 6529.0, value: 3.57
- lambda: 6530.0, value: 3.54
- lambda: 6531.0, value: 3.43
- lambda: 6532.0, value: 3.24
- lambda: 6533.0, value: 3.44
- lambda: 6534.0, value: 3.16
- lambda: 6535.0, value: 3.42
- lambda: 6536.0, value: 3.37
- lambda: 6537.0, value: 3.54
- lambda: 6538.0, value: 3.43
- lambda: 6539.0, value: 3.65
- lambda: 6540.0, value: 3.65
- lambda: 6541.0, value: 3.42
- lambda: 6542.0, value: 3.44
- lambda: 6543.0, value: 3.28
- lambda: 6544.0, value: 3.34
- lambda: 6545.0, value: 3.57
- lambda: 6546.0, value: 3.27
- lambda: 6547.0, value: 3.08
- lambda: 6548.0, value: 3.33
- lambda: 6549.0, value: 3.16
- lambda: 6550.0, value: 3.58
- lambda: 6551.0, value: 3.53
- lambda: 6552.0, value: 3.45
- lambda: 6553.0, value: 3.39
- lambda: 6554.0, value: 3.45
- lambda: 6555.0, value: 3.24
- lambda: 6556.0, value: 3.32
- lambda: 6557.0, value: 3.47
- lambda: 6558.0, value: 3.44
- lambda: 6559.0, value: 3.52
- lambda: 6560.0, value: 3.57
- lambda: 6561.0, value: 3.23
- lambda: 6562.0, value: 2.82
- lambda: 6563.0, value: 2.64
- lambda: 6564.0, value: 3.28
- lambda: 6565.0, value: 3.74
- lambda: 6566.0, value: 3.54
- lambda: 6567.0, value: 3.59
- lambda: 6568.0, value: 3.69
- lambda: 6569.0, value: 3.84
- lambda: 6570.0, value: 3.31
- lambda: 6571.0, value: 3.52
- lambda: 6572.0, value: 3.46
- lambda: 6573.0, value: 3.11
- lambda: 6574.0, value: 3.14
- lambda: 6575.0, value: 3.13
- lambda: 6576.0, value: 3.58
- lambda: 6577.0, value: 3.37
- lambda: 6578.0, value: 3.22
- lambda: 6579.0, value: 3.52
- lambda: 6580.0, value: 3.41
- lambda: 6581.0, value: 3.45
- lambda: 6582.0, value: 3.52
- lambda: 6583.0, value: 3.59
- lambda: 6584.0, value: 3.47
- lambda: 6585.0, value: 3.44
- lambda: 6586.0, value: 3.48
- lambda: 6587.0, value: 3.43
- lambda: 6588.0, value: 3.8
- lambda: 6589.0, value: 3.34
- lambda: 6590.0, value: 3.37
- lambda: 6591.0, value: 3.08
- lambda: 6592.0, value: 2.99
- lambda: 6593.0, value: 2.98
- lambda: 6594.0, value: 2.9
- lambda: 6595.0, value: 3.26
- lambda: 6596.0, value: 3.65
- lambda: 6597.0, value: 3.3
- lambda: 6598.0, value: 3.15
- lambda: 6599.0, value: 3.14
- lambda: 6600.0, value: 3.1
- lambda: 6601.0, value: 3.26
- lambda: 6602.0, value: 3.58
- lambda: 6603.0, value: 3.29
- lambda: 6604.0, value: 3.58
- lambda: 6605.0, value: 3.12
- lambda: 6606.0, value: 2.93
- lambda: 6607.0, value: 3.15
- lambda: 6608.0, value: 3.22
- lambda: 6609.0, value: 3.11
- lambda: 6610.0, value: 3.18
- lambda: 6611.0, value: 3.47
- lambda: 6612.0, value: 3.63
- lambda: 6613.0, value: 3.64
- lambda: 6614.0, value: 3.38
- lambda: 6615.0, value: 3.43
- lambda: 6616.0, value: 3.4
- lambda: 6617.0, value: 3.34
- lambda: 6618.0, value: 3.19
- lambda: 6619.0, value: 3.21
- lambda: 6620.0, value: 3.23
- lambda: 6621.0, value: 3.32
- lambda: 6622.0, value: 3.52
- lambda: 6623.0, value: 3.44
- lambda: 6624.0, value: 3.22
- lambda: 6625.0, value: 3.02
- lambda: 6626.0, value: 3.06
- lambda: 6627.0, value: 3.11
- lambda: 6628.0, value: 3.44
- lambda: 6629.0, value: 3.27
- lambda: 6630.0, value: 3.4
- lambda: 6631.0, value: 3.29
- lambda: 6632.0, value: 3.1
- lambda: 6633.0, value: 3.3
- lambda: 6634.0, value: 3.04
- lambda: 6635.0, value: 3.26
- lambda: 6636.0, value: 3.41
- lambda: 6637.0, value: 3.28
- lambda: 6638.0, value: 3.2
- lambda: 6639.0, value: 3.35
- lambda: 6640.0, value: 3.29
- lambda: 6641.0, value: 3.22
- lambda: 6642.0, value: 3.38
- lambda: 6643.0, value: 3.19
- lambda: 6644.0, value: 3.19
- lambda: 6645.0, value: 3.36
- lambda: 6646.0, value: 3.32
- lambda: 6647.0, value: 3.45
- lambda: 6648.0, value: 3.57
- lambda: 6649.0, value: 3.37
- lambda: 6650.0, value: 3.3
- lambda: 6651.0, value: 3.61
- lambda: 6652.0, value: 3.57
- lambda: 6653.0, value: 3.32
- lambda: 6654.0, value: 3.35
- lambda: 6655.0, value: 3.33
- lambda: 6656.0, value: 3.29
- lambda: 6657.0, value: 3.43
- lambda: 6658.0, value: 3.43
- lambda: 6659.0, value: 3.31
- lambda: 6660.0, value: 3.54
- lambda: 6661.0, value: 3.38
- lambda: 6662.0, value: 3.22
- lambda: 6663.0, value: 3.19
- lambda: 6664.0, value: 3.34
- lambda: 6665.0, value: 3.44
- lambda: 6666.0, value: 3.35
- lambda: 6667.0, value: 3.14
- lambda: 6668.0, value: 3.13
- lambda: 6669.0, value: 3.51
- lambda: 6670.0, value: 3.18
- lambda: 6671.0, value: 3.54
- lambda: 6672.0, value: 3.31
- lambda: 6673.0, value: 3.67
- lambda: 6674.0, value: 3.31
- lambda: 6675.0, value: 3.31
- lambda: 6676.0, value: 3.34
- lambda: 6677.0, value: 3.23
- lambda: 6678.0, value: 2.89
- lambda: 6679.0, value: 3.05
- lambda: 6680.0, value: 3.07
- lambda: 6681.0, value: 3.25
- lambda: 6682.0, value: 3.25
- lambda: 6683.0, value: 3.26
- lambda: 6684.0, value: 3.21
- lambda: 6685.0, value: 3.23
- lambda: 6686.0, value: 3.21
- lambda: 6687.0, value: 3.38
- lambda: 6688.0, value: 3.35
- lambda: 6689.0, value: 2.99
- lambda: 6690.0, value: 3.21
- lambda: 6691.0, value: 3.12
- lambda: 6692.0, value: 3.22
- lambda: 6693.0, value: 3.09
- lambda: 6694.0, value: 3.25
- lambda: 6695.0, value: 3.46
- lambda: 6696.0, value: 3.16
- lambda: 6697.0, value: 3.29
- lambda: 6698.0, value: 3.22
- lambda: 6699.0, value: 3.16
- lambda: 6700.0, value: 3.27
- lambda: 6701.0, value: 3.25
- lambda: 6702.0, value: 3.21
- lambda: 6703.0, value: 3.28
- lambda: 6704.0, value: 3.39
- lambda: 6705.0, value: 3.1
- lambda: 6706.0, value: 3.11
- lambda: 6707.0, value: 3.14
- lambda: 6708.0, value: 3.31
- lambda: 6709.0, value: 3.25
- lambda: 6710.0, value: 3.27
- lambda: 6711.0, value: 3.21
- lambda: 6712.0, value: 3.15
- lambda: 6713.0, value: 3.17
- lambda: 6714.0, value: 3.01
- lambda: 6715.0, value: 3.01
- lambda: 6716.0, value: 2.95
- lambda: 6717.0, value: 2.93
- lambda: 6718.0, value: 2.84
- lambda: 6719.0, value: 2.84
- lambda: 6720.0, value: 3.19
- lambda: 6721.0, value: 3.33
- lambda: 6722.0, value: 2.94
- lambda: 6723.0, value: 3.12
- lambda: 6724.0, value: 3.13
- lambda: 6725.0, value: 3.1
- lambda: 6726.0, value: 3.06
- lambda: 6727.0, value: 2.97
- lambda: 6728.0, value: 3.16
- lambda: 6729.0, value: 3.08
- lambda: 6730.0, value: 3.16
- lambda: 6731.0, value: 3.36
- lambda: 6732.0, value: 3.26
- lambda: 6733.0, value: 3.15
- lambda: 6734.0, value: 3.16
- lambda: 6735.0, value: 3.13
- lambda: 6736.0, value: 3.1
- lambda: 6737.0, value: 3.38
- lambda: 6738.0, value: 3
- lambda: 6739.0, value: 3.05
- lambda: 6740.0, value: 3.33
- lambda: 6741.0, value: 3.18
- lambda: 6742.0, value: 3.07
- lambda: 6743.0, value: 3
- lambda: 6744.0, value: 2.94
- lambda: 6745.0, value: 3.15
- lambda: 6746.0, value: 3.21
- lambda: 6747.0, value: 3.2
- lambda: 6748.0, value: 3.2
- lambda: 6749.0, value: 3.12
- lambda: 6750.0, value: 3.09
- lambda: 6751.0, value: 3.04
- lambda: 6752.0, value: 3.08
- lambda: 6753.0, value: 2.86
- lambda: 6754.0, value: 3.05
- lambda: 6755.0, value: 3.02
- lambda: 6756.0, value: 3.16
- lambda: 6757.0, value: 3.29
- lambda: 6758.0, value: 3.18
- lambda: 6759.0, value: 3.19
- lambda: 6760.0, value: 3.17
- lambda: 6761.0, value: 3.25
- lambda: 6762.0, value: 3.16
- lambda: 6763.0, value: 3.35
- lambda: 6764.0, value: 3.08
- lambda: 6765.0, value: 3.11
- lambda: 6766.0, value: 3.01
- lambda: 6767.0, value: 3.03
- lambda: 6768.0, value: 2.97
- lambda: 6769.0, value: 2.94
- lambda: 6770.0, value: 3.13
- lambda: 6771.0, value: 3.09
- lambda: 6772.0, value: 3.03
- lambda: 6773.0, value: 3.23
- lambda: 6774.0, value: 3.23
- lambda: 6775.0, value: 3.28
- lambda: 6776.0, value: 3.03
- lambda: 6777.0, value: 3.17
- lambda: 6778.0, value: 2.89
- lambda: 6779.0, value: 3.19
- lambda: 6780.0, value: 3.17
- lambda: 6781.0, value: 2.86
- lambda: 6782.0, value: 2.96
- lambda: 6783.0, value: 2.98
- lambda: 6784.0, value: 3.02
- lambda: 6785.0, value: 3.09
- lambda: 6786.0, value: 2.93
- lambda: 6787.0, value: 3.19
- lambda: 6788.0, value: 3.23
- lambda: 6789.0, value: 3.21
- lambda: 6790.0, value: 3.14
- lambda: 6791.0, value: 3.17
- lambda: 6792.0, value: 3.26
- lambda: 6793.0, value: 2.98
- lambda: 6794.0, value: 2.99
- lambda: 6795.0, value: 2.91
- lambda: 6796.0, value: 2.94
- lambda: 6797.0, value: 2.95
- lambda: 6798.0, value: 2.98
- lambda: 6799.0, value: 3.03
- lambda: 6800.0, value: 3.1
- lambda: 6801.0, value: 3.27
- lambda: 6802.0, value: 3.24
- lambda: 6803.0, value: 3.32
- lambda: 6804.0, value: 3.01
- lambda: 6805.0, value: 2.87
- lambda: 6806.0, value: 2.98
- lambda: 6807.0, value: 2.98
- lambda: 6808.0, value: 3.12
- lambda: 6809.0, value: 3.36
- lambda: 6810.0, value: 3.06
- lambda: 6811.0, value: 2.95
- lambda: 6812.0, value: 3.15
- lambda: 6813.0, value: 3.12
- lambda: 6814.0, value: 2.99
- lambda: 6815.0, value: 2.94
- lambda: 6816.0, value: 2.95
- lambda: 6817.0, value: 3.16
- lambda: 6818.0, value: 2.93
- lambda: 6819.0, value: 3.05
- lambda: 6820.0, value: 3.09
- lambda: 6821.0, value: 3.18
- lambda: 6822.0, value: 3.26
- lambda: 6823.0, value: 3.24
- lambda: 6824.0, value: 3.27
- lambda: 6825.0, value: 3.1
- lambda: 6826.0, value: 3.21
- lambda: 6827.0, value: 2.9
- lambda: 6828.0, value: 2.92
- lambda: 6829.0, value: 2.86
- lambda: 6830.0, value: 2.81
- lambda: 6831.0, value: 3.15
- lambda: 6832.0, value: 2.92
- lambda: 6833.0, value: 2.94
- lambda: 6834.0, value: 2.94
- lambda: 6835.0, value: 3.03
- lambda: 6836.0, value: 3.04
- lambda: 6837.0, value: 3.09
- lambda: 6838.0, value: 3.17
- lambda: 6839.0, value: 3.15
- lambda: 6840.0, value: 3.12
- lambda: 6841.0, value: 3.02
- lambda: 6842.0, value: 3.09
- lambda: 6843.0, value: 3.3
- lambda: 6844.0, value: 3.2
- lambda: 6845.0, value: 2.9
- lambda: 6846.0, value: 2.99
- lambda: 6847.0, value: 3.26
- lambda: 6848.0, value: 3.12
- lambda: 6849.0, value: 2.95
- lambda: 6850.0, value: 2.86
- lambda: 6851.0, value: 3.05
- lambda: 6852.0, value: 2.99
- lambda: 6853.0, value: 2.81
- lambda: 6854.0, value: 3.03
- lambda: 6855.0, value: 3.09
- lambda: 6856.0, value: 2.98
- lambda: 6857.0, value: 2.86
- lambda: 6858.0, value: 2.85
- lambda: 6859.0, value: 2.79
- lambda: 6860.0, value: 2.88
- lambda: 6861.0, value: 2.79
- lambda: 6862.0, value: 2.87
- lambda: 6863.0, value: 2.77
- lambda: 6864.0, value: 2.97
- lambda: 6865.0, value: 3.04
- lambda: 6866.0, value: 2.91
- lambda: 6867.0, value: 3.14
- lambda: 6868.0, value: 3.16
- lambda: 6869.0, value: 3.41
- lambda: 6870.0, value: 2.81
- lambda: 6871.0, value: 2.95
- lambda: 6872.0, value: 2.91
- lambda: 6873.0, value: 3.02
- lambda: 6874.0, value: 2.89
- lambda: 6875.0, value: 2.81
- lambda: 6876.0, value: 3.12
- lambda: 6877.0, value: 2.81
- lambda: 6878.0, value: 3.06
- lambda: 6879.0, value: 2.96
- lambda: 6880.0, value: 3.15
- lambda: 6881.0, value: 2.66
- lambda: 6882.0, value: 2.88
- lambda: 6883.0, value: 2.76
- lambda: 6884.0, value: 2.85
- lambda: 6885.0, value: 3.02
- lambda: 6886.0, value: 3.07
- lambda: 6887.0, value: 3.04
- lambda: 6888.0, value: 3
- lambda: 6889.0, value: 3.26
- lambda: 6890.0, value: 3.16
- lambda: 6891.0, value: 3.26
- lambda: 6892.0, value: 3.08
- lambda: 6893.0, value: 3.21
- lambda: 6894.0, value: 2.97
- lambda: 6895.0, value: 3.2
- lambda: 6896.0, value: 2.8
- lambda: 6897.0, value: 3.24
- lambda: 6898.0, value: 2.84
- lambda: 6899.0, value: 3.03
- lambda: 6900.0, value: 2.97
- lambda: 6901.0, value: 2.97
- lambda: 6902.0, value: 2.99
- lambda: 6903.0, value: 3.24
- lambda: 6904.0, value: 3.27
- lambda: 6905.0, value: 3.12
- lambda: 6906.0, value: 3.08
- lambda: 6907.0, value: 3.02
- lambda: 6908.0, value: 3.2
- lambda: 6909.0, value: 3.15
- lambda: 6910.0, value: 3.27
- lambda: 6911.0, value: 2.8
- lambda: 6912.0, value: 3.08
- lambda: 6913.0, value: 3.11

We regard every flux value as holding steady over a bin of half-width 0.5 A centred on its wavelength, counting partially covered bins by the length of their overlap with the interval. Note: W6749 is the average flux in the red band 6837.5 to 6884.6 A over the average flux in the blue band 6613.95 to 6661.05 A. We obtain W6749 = 0.90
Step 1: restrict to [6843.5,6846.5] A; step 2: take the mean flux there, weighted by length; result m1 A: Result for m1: 3.03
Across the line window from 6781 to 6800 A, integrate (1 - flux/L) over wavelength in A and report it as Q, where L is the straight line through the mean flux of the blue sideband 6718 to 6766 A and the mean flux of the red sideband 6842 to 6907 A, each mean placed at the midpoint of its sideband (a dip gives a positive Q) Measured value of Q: 0.2 A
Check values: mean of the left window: 3.13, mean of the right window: 3.01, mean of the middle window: 3.05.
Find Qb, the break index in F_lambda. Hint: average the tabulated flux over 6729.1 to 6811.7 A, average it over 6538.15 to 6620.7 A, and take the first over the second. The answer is 0.9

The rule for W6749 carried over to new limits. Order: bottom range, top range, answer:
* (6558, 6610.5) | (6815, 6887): 0.90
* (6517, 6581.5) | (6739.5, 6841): 0.91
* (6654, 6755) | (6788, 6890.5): 0.95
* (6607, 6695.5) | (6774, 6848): 0.93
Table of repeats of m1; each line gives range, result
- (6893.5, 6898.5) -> 3.01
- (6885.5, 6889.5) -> 3.09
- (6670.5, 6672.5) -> 3.42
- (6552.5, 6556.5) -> 3.35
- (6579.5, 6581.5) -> 3.43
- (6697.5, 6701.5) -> 3.23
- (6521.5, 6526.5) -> 3.4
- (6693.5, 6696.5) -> 3.29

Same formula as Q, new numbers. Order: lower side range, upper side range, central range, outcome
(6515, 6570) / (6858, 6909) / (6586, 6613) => 0.49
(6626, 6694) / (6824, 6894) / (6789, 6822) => 0.09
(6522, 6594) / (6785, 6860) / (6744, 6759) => 0.14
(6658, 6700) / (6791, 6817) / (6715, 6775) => 0.87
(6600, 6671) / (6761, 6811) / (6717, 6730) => 0.49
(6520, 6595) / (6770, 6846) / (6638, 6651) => -0.25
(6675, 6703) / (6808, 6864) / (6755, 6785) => 0.03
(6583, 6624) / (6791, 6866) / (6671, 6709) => -0.34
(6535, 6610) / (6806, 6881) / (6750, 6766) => -0.01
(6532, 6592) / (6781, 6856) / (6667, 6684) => -0.08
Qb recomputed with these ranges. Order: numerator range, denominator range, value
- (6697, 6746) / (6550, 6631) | 0.94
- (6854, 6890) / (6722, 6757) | 0.95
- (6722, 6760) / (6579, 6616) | 0.94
